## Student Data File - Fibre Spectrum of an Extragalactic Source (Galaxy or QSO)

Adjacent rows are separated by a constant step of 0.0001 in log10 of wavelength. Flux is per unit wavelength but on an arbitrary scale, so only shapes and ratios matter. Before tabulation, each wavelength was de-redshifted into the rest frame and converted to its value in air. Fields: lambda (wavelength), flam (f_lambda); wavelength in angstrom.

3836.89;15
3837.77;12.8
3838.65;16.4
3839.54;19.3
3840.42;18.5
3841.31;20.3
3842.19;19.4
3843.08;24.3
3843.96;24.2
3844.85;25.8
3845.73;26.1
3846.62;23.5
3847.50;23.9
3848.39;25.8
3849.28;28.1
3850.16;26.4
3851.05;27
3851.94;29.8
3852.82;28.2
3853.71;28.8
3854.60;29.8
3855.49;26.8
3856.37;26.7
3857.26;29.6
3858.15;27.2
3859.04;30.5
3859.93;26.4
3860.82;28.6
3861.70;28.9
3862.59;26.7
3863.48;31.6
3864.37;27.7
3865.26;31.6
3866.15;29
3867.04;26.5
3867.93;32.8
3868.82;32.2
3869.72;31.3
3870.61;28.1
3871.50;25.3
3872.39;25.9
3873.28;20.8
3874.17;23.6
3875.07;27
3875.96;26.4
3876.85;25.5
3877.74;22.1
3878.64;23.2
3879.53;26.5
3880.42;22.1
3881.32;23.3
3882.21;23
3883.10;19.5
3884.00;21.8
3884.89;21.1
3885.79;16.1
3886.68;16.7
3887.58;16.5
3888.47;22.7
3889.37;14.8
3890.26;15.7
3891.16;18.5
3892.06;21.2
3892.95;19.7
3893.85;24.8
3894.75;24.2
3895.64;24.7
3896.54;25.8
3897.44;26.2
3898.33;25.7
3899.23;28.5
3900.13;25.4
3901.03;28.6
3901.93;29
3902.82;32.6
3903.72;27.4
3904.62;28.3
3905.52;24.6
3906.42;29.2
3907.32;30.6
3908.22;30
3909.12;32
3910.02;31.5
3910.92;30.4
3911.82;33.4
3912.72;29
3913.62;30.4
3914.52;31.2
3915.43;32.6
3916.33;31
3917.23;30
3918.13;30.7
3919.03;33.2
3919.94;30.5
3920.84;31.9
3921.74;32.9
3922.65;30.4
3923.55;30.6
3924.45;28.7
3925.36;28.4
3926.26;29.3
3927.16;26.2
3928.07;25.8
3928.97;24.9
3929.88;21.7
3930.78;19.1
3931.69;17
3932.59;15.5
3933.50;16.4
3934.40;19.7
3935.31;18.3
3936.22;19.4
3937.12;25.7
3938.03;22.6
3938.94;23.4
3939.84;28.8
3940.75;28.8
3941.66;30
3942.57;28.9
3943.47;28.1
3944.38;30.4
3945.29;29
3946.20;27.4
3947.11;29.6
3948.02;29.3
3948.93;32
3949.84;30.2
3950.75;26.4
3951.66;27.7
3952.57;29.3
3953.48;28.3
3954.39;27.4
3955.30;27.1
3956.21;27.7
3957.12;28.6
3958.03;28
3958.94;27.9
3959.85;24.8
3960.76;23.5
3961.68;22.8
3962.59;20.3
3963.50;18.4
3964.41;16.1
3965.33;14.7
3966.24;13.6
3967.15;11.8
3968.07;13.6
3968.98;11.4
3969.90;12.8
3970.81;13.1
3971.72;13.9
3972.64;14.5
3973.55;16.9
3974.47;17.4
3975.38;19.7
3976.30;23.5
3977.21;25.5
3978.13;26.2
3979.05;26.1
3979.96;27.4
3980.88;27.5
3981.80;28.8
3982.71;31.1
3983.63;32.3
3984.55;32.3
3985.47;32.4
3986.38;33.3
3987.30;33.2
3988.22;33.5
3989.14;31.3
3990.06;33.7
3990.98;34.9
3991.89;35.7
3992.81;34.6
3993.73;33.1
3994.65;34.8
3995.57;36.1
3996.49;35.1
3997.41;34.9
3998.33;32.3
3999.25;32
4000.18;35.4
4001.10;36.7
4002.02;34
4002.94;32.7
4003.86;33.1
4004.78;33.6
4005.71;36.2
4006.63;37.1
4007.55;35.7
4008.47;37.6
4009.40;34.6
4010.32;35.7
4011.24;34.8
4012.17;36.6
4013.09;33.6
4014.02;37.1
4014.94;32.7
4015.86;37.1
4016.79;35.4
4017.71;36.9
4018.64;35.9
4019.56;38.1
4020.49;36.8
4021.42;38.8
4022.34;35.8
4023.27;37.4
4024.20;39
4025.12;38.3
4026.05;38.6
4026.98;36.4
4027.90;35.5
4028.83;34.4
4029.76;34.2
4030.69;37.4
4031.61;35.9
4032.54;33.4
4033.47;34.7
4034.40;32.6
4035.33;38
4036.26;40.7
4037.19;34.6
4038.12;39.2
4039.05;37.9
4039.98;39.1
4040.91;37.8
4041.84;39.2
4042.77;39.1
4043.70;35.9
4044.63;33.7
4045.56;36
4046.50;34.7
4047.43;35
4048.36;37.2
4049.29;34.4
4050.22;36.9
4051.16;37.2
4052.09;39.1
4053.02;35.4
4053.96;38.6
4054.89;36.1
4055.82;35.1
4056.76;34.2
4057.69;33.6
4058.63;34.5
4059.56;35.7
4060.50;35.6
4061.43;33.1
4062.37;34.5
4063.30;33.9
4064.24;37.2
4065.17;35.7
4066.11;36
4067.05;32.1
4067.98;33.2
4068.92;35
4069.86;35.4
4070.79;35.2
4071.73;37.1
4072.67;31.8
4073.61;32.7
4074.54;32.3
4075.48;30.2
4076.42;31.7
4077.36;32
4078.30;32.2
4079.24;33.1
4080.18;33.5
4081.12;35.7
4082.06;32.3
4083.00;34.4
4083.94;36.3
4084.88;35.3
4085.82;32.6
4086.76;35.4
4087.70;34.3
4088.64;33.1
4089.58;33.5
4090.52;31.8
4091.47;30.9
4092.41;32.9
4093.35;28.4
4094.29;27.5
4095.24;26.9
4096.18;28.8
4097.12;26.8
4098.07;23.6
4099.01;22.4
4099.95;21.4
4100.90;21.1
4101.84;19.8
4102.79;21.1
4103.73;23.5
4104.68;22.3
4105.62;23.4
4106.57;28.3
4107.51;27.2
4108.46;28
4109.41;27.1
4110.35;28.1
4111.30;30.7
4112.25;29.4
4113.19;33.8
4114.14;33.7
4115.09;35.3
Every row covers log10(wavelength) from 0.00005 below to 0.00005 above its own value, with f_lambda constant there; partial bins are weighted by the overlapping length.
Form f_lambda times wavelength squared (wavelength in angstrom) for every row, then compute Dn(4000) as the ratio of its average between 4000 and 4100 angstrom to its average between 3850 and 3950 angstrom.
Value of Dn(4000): 1.41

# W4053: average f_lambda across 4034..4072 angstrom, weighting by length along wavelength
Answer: 36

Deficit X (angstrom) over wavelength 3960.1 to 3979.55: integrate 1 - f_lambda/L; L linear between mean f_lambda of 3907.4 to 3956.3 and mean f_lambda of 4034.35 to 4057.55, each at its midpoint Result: 8.0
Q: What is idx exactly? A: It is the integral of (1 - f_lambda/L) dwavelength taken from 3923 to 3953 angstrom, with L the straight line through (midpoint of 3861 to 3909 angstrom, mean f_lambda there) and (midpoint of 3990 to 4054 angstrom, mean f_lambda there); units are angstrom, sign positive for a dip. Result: 3.7 angstrom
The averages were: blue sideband 25.2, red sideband 36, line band 25.7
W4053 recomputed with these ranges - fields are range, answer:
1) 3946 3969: 24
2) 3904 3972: 25.6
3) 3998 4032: 35.8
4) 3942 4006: 27.2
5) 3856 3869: 29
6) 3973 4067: 34.3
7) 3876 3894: 20.8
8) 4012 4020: 35.9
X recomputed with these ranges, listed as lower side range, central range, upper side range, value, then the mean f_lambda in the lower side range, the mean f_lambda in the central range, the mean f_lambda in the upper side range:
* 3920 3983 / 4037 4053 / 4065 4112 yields -4.9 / 24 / 36.9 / 30.2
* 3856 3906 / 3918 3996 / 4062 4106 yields 4.3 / 25.2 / 25.8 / 30.9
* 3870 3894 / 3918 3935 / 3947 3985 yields -2.4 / 21.9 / 25.8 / 23.3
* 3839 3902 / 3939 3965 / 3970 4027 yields 2.2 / 24.9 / 26.9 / 32.1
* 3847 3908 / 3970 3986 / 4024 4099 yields 3.5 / 25.7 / 23.8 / 34.4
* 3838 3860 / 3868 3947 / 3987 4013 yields 8.2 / 25.2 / 25.8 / 34.6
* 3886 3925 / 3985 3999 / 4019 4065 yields -0.4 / 27.2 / 33.9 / 36.3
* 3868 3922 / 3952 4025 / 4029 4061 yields 7.4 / 26.1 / 29.4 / 36.2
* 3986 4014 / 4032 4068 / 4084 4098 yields -3.5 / 34.6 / 35.9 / 31.2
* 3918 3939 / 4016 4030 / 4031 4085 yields -1.9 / 25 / 36.8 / 35.2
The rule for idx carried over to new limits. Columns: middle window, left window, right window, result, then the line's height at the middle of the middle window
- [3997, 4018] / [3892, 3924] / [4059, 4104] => -3.2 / 30.4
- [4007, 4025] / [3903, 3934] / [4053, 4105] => -3.6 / 30.3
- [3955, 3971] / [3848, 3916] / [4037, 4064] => 5.8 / 31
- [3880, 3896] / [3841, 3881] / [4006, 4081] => 4.4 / 28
